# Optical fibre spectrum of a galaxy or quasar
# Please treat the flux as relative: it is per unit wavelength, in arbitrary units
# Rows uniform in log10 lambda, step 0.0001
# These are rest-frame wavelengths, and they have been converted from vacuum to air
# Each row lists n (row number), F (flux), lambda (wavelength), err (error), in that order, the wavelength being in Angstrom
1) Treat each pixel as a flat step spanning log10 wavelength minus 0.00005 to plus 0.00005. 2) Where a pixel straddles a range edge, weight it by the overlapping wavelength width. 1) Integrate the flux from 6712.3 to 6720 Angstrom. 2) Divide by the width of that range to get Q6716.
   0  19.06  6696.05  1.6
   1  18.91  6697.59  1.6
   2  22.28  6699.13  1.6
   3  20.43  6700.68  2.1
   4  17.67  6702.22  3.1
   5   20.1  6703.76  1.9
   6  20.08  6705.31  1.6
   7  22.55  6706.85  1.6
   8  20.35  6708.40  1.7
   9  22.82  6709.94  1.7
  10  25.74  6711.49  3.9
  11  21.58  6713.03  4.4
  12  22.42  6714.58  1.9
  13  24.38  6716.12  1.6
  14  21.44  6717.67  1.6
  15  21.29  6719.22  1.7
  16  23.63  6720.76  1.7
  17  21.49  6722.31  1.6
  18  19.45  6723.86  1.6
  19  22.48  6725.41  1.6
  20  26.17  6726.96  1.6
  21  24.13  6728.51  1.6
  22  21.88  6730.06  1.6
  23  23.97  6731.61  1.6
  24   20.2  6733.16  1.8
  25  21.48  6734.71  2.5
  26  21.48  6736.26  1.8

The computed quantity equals 22.2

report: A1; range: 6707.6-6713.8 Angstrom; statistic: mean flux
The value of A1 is 22.6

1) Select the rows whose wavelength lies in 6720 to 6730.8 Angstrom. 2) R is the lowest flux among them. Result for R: 19.45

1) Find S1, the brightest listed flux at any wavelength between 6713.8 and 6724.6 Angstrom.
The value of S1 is 24.38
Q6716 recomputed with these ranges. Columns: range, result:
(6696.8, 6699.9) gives 20.6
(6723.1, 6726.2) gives 21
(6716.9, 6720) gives 21.4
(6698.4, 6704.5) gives 20.1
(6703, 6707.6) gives 20.9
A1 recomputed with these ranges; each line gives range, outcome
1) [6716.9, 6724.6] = 21.5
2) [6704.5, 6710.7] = 21.4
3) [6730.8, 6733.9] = 22.1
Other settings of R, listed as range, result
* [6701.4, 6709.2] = 17.67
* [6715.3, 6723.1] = 21.29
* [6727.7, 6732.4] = 21.88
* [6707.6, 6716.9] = 20.35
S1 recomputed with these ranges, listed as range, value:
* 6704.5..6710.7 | 22.82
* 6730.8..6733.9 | 23.97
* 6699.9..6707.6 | 22.55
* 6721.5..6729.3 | 26.17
